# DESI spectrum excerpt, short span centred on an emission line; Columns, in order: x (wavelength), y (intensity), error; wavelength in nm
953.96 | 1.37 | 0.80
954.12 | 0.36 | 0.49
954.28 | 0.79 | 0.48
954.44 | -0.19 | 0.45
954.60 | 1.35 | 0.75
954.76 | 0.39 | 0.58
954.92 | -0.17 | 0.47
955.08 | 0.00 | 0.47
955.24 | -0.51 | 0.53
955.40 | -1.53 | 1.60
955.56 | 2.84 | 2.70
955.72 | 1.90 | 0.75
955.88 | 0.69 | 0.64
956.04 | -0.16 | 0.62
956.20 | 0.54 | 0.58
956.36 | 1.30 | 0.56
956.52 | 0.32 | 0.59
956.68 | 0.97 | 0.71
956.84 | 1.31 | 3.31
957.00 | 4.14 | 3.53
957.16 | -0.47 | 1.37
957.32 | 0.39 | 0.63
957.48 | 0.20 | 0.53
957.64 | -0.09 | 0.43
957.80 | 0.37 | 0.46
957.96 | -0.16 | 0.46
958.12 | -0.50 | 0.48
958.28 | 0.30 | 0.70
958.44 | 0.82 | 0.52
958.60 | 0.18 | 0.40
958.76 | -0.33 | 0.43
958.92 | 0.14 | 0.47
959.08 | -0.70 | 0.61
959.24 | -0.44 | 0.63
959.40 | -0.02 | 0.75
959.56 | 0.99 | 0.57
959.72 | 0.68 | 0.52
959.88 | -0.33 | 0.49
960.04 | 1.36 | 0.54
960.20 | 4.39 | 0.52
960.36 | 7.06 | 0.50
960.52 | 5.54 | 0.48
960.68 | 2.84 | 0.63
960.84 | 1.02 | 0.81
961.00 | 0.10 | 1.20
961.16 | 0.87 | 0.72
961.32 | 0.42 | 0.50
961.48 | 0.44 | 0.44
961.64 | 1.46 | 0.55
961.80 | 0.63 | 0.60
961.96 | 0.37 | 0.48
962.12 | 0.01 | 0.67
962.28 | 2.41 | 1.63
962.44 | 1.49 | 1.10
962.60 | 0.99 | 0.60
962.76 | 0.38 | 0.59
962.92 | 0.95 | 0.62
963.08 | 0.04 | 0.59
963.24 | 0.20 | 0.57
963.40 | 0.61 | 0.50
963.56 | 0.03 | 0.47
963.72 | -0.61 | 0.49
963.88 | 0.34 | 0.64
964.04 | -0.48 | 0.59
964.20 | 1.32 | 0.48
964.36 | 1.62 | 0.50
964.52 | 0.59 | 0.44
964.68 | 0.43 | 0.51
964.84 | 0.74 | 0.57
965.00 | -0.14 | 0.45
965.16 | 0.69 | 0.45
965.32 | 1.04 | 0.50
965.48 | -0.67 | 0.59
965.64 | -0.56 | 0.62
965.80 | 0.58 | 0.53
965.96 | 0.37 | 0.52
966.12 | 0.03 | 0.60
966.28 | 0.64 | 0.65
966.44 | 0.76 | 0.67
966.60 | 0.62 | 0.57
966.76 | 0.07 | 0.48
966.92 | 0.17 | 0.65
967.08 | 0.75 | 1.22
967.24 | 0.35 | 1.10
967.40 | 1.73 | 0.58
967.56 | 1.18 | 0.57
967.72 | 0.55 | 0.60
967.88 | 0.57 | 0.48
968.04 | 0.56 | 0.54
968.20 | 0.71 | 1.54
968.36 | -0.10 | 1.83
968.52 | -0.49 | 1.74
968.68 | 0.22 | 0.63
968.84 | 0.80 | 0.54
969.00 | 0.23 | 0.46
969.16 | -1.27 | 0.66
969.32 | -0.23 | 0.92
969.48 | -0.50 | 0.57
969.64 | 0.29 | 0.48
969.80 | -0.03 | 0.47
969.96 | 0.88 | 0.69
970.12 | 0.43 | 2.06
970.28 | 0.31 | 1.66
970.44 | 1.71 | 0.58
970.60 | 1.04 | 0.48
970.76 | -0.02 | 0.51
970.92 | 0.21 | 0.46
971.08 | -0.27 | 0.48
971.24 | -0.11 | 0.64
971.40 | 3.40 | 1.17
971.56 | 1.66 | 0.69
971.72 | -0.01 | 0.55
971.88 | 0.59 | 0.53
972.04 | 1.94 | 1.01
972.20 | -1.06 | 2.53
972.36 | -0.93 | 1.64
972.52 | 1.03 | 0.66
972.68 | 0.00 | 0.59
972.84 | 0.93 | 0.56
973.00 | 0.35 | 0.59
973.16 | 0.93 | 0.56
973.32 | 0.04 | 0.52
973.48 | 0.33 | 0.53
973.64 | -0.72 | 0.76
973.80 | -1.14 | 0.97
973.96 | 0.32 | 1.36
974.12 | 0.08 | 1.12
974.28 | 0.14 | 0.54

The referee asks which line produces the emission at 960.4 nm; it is [O III] 5007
